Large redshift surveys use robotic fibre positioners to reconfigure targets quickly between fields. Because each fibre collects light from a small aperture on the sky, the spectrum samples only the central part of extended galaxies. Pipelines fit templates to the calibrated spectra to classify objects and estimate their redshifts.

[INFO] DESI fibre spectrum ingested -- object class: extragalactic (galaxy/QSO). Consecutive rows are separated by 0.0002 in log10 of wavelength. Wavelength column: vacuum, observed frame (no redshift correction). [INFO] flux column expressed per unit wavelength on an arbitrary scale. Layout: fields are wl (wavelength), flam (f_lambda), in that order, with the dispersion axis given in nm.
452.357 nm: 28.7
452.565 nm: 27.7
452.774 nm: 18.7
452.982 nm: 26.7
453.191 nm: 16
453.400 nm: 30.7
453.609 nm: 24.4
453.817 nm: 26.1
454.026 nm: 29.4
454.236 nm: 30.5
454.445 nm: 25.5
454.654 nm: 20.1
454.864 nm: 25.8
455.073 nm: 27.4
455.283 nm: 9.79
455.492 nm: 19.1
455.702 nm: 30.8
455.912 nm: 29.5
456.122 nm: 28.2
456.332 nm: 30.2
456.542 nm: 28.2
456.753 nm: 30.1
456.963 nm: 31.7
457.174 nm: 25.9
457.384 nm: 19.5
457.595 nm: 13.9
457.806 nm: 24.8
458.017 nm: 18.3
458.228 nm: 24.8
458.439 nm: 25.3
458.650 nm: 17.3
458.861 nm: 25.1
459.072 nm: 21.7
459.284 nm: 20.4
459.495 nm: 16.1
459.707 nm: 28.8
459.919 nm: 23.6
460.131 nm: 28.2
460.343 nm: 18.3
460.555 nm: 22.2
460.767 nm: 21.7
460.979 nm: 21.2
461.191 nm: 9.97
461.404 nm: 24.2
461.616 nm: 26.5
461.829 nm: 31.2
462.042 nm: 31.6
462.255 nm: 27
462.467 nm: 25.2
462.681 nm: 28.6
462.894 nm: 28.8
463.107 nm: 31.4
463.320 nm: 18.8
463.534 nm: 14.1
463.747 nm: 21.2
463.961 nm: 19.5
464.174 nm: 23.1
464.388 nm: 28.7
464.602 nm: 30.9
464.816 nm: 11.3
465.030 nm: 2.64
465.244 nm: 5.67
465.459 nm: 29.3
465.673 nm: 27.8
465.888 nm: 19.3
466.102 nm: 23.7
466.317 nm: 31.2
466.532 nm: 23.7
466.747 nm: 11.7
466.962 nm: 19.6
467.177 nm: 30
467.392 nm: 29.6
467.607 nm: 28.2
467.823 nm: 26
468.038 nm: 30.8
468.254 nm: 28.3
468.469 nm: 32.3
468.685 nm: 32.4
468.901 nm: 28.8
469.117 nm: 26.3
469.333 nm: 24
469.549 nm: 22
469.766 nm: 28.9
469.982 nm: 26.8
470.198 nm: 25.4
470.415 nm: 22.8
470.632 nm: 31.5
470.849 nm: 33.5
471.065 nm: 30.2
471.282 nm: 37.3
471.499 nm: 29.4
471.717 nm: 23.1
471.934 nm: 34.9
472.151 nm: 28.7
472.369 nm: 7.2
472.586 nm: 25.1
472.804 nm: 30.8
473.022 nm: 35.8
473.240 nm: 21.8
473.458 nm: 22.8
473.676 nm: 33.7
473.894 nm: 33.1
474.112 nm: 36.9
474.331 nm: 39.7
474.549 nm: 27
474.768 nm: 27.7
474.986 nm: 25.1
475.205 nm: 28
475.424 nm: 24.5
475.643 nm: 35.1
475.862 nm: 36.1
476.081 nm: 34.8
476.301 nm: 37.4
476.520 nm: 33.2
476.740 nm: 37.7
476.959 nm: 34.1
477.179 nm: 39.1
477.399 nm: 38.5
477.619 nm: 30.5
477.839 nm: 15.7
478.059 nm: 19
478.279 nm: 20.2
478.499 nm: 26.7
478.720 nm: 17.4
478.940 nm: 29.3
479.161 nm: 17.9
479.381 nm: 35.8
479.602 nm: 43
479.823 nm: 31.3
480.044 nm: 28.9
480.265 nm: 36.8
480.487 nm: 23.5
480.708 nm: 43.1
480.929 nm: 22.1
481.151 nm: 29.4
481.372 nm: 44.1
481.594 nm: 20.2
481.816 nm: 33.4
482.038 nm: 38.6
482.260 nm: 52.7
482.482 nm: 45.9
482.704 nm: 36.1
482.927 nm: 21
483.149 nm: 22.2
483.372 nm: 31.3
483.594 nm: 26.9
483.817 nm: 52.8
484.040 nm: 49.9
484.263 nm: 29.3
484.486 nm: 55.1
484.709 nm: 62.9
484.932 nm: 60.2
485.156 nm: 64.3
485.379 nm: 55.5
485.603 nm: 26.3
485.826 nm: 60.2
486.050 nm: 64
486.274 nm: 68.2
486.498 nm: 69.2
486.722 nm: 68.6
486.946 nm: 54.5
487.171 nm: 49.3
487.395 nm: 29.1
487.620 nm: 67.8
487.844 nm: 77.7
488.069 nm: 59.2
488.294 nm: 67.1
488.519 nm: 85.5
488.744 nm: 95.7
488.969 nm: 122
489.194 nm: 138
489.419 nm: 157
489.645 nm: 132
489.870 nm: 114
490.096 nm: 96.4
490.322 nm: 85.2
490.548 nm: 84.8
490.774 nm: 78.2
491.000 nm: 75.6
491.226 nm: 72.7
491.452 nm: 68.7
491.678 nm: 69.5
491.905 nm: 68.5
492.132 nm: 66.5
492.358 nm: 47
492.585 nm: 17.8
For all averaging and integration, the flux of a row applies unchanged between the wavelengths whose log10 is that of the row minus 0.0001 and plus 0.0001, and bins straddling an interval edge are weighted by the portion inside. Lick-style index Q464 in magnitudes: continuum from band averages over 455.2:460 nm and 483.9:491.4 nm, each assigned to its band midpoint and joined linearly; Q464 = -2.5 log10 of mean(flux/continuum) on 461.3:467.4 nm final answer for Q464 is 0.44 mag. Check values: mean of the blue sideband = 23.7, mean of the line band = 23.2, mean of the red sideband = 75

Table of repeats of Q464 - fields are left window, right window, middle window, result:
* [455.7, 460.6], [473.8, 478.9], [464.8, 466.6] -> 0.33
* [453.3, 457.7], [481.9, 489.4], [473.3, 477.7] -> 0.41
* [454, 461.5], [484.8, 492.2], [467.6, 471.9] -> 0.48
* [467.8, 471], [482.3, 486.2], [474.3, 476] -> 0.16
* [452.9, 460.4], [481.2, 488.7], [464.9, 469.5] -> 0.37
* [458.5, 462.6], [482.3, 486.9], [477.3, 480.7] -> 0.46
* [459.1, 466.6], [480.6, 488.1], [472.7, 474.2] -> 0.13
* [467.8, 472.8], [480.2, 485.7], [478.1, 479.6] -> 0.36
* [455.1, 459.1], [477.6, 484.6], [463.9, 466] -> 0.32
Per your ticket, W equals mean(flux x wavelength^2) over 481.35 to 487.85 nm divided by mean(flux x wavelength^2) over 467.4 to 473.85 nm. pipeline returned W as 1.80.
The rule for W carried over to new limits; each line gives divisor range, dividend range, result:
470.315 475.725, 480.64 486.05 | 1.49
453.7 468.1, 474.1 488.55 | 1.86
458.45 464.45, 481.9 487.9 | 2.33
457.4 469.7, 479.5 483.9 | 1.57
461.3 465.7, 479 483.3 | 1.53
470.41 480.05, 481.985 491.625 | 2.38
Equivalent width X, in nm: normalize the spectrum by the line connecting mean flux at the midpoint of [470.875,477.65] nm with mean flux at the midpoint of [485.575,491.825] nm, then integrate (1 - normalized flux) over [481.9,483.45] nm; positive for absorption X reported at 0.63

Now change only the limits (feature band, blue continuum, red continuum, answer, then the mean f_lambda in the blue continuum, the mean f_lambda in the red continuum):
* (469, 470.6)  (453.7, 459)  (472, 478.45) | 0.15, 24.7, 29.6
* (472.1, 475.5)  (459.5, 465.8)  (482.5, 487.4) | 0.72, 22.7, 48.4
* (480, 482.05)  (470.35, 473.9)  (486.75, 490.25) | 0.99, 28.3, 89.2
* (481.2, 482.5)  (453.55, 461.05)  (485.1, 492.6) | 0.53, 24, 76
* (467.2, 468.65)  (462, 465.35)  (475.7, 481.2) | -0.31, 21.6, 30.5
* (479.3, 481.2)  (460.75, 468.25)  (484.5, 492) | 0.84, 23.4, 77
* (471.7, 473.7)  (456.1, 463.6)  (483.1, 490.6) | 0.86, 24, 70.5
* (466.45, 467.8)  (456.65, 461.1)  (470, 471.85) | 0.16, 22.8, 29.1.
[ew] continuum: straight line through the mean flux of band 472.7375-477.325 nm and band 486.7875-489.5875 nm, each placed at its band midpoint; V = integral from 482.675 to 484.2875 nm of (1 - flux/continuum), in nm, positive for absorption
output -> 0.79 nm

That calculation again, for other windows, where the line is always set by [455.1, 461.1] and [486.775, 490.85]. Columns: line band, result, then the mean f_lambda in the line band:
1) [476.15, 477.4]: 0.53 nm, 36.4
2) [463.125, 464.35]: 0.51 nm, 20.7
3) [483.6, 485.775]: 0.82 nm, 49.8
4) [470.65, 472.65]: 0.92 nm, 27.9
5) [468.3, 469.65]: 0.54 nm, 27.7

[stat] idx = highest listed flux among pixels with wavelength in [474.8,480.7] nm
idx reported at 43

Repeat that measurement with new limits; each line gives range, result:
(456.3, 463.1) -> 31.7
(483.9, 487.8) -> 69.2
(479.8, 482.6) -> 52.7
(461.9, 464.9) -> 31.6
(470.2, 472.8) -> 37.3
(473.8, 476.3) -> 39.7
